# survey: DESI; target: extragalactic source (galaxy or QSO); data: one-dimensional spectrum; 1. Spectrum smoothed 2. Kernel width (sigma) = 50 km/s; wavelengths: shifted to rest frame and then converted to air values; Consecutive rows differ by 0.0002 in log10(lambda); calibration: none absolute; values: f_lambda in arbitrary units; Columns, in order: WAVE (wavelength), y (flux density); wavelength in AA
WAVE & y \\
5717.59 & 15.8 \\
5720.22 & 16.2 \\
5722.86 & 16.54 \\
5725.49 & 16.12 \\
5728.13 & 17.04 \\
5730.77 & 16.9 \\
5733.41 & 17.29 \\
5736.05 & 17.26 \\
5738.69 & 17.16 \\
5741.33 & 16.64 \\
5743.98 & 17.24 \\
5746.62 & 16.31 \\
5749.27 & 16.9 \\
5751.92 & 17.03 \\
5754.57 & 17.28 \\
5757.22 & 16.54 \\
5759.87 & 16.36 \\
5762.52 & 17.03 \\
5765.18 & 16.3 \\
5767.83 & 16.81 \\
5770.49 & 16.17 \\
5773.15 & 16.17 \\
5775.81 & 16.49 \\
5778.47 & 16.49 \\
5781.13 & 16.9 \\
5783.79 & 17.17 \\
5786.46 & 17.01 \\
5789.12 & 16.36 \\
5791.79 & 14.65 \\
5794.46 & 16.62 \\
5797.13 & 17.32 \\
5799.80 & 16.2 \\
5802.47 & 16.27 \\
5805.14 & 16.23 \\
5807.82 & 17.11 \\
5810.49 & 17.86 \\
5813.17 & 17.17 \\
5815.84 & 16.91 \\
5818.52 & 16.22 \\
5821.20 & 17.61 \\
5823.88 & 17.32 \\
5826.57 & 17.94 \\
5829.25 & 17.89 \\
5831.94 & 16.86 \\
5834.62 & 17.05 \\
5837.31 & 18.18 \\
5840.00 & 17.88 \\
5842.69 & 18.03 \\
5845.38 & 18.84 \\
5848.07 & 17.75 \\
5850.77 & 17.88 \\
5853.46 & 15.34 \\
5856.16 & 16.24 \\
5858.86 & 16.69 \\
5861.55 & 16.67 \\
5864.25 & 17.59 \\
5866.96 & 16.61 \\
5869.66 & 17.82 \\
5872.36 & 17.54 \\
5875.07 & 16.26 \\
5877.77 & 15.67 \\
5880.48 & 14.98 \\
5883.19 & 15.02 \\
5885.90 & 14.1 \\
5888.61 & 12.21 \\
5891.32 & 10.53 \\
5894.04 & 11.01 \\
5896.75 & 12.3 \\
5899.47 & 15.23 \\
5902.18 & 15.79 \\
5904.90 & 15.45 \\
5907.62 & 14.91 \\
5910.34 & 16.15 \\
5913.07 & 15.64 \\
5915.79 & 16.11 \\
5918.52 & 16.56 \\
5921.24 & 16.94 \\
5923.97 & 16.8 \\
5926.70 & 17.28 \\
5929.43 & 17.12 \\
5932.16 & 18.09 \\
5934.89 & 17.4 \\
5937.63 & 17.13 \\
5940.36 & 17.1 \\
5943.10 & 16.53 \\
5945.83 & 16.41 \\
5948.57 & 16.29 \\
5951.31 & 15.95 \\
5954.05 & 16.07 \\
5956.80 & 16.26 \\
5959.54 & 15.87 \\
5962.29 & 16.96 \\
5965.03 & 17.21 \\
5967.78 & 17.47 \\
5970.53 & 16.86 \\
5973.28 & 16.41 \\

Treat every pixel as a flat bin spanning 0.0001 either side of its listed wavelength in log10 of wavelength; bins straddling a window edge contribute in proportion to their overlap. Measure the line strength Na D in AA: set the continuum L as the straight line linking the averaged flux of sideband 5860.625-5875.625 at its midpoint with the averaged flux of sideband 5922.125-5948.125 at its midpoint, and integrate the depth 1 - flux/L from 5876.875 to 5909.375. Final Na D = 6.02 AA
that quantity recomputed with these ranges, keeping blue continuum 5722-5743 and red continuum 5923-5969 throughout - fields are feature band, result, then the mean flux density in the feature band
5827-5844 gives -0.8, 17.7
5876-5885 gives 0.9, 15.2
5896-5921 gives 2.0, 15.5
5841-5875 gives -0.8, 17.2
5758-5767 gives 0.2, 16.6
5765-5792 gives 0.6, 16.5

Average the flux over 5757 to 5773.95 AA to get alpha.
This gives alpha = 16.5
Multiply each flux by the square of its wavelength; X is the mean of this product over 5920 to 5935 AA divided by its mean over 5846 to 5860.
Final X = 1.0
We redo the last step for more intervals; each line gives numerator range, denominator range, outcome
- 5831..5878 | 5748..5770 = 1.06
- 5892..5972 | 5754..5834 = 1.01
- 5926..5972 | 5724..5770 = 1.07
